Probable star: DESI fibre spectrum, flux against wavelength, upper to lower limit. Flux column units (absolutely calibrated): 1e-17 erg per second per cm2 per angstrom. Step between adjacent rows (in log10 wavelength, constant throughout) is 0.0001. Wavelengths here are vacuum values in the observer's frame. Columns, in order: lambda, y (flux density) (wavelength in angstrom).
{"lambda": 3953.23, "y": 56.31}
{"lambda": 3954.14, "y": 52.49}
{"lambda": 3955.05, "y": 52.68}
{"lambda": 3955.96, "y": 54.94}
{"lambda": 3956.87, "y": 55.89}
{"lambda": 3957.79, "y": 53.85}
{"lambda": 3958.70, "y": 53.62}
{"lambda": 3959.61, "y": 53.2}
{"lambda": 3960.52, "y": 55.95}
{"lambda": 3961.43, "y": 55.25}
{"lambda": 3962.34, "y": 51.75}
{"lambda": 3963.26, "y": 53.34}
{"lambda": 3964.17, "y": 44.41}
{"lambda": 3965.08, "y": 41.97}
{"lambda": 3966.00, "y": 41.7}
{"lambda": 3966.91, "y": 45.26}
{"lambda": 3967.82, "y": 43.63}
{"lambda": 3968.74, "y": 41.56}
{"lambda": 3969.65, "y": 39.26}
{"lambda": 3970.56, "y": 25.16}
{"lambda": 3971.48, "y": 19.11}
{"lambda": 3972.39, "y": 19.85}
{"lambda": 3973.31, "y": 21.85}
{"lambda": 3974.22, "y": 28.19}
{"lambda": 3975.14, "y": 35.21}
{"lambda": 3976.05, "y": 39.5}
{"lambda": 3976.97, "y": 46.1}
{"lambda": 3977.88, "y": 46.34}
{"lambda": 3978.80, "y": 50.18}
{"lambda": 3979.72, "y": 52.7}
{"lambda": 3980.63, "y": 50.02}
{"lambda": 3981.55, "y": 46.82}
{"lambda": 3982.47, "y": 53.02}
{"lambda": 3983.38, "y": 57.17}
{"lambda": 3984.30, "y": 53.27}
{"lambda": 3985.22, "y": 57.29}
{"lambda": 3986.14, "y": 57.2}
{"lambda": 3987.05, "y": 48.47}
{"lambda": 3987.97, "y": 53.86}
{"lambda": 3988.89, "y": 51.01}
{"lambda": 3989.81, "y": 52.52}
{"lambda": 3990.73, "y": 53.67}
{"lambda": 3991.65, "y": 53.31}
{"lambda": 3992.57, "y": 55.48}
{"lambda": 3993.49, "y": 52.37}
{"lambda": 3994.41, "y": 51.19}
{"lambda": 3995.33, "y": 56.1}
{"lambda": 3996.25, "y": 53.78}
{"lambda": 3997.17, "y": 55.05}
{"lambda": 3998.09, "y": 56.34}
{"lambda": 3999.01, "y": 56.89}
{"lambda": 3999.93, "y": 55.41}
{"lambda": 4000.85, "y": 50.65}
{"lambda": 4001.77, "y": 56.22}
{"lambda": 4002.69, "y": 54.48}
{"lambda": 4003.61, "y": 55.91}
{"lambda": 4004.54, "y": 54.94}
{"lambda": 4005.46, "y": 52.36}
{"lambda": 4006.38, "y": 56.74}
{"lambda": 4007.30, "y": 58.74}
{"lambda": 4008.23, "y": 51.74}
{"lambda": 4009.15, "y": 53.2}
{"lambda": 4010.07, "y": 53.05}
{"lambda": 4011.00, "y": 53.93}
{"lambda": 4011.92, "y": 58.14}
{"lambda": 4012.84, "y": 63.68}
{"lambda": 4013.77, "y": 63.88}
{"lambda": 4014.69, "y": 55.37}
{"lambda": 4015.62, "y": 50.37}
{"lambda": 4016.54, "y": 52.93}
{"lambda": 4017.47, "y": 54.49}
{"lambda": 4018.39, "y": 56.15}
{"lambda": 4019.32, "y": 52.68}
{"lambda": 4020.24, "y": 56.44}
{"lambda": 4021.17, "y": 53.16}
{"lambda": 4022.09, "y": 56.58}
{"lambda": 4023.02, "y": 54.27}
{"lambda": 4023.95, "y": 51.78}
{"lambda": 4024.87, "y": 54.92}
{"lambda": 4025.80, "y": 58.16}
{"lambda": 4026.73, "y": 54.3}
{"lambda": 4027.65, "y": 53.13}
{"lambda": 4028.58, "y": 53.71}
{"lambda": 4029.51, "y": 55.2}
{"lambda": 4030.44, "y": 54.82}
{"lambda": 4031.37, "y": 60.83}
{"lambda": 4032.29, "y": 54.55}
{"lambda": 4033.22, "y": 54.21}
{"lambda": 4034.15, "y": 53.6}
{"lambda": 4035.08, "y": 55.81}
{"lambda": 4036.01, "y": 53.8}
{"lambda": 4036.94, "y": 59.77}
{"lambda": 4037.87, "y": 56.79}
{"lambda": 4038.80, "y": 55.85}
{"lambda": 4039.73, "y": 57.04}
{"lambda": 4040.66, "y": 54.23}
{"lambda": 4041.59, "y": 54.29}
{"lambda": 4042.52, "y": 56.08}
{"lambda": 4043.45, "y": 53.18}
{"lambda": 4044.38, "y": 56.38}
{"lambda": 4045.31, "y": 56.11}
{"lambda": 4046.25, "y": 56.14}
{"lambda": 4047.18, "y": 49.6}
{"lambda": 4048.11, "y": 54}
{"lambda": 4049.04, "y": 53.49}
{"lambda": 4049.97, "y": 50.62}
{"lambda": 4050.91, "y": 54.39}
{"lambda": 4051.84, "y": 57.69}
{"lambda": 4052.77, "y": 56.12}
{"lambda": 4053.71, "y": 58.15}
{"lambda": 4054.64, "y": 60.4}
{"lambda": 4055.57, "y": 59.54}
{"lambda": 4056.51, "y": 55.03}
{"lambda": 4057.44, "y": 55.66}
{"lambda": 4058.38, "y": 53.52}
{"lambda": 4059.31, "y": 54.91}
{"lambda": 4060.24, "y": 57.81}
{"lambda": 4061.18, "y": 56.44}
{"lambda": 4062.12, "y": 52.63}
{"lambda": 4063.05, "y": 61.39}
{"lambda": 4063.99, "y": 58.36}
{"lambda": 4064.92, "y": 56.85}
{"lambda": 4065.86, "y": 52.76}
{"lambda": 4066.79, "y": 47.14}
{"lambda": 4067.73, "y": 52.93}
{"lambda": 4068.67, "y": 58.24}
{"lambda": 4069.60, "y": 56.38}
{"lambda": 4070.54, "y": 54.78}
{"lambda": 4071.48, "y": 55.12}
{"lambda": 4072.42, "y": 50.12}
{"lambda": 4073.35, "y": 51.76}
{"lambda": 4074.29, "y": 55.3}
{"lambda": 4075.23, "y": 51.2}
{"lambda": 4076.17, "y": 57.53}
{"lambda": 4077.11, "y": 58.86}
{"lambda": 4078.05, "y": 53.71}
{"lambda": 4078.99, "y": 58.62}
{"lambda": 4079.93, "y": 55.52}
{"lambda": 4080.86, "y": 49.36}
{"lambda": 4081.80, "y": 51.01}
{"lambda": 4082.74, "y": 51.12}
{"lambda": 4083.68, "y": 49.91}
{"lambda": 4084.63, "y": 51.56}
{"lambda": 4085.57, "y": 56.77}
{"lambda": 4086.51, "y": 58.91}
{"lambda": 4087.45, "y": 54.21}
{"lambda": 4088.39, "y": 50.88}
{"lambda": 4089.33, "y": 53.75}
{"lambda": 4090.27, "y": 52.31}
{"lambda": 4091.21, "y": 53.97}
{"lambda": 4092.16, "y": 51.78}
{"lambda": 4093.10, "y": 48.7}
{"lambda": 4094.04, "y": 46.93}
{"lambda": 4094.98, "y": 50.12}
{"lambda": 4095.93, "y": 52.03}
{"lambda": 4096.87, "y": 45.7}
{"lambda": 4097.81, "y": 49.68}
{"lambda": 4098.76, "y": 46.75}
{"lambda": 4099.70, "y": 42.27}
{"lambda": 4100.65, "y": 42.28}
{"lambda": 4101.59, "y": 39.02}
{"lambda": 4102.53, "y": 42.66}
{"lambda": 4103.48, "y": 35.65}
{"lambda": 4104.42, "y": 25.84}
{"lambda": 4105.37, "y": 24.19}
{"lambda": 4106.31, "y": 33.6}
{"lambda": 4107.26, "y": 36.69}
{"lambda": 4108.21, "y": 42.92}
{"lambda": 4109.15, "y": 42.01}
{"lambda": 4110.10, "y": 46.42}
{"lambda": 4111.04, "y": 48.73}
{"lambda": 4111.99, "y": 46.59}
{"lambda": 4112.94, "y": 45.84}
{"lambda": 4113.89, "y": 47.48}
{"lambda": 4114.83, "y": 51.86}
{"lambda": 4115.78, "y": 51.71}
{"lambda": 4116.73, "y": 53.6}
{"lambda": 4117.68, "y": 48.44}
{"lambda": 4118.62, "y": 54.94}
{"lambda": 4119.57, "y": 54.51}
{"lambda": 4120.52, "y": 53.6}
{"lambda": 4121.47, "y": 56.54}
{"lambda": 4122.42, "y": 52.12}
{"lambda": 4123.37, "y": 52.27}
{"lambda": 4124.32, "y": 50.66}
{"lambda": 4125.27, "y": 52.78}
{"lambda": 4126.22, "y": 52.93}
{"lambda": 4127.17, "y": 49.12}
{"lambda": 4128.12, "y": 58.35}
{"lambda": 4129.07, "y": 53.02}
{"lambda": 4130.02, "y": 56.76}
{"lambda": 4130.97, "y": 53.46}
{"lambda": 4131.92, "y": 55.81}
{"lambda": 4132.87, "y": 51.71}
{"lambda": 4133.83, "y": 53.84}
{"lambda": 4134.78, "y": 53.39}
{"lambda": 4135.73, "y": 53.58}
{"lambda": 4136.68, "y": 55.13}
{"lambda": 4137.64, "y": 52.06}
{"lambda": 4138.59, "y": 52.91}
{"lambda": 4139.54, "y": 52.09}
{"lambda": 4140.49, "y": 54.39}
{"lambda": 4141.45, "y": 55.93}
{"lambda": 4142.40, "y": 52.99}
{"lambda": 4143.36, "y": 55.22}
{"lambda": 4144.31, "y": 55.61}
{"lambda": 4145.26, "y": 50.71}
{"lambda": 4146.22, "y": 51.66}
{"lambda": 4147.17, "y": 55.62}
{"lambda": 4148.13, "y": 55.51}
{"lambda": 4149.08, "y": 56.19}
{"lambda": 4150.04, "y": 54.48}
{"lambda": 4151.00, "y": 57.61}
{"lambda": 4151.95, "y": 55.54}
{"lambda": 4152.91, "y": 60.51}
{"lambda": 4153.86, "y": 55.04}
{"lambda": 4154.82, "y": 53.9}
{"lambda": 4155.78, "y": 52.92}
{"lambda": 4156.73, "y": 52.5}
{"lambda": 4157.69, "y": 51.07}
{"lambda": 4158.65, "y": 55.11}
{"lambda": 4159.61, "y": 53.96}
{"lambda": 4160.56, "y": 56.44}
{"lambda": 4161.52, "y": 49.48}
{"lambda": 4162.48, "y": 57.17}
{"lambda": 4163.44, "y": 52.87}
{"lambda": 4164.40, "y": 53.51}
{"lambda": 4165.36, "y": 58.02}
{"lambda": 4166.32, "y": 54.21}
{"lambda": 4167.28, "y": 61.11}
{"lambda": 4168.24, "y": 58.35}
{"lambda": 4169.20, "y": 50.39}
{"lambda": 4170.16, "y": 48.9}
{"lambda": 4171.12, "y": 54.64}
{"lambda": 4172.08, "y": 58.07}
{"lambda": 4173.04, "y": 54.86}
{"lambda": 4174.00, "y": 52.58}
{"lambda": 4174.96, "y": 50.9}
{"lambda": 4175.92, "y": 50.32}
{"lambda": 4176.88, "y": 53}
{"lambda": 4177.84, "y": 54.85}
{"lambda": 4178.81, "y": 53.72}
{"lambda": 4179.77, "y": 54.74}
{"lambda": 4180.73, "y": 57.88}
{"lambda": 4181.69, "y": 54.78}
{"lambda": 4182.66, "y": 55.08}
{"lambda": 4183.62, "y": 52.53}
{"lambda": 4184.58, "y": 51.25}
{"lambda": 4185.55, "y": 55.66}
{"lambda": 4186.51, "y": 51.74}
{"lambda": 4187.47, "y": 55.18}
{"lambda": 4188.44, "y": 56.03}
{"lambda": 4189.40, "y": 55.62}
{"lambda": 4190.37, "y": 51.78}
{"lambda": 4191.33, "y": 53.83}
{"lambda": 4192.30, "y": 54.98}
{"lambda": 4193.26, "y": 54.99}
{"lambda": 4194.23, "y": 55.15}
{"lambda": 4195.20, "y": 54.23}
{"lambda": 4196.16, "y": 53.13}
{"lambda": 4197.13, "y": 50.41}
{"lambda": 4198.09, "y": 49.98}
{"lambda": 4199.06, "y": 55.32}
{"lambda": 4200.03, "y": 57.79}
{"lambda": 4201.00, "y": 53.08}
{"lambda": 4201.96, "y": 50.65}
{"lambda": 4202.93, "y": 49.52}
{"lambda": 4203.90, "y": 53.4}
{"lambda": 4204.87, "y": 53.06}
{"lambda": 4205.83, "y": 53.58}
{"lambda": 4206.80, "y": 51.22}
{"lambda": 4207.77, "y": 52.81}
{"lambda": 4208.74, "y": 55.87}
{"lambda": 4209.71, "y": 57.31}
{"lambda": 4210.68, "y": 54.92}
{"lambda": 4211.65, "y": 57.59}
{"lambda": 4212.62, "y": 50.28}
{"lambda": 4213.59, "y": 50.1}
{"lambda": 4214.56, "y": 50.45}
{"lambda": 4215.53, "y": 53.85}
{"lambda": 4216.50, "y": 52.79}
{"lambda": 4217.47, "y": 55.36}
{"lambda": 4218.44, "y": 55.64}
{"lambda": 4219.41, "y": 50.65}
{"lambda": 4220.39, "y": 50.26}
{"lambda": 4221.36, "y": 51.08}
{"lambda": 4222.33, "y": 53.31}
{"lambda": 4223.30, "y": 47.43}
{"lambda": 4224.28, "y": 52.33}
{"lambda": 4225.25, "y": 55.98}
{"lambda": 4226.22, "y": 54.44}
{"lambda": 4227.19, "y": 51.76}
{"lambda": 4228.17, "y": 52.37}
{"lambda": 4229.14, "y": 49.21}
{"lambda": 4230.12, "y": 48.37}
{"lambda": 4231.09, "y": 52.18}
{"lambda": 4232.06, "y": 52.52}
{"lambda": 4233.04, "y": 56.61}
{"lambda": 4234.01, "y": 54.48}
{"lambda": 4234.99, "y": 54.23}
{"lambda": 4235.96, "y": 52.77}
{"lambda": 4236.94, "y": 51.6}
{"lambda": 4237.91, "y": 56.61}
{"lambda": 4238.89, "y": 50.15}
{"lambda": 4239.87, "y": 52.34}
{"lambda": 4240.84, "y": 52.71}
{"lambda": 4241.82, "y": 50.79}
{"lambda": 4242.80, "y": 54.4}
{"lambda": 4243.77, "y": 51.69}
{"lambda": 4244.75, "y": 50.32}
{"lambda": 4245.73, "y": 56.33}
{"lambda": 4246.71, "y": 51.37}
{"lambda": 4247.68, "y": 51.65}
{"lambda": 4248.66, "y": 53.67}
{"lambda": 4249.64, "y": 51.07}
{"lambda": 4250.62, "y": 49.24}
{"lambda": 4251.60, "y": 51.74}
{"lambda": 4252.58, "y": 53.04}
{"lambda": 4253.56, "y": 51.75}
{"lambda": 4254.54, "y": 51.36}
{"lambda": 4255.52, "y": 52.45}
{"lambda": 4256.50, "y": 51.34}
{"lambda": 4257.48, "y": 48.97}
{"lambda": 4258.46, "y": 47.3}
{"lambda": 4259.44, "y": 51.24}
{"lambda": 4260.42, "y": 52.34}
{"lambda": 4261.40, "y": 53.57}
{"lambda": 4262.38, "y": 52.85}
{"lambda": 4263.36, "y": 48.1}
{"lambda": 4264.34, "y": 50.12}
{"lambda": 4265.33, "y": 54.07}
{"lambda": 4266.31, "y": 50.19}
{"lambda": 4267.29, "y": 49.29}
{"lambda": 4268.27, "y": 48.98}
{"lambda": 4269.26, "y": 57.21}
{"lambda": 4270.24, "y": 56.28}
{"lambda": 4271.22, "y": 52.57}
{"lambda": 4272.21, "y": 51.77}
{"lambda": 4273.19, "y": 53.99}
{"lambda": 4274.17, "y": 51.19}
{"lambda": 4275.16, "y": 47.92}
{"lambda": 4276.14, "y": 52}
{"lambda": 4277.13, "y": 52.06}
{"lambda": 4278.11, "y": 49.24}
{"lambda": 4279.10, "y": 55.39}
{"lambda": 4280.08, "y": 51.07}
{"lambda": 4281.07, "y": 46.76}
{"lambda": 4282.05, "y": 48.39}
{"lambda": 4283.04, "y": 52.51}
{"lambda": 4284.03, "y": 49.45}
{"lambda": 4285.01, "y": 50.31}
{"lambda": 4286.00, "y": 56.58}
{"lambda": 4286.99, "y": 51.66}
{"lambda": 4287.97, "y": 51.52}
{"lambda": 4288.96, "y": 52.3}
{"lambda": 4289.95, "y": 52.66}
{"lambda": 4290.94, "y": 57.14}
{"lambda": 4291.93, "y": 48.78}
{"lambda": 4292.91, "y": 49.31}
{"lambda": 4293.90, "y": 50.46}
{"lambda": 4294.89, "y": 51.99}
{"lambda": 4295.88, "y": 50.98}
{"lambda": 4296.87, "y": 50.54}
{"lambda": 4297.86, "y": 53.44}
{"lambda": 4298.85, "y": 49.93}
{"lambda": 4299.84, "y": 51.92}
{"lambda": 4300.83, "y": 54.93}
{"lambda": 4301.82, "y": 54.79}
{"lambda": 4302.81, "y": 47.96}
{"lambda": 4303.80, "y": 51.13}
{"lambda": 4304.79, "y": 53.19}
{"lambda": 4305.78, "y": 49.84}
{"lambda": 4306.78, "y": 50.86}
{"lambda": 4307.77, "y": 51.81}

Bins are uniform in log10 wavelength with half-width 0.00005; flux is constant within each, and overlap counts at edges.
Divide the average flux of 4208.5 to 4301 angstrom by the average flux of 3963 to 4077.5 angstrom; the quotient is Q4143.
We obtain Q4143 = 1.0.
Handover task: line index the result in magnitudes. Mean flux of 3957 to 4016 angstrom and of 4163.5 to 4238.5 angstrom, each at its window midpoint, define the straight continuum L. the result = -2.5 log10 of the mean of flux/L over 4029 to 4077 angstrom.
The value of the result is -0.09 mag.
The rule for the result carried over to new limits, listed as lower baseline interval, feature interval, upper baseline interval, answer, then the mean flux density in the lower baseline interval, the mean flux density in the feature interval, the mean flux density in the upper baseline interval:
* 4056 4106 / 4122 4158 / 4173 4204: -0.031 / 51.1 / 54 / 53.6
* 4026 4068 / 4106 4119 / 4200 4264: 0.166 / 55.3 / 46.6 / 52.4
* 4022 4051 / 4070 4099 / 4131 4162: 0.041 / 54.9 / 52.6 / 54.1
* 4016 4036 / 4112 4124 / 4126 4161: 0.055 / 54.8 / 51.7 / 54.3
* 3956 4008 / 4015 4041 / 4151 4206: -0.101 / 48.9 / 55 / 54.1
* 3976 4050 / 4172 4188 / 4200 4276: -0.021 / 54.3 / 53.9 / 52.3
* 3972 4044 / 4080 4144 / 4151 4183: 0.089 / 52.8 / 49.7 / 54.5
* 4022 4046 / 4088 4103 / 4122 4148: 0.131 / 55.3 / 48.1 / 53.5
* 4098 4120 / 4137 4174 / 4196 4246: -0.150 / 43.7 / 54.5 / 52.8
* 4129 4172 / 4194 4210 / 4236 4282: -0.003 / 54.4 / 53.2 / 51.7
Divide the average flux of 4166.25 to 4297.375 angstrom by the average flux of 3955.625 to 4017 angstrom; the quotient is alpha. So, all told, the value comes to 1.1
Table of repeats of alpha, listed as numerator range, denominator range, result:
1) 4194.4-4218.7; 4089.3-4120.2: 1.17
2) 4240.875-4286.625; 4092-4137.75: 1.07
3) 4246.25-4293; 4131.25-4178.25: 0.95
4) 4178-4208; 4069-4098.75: 1.02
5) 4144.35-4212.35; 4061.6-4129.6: 1.08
